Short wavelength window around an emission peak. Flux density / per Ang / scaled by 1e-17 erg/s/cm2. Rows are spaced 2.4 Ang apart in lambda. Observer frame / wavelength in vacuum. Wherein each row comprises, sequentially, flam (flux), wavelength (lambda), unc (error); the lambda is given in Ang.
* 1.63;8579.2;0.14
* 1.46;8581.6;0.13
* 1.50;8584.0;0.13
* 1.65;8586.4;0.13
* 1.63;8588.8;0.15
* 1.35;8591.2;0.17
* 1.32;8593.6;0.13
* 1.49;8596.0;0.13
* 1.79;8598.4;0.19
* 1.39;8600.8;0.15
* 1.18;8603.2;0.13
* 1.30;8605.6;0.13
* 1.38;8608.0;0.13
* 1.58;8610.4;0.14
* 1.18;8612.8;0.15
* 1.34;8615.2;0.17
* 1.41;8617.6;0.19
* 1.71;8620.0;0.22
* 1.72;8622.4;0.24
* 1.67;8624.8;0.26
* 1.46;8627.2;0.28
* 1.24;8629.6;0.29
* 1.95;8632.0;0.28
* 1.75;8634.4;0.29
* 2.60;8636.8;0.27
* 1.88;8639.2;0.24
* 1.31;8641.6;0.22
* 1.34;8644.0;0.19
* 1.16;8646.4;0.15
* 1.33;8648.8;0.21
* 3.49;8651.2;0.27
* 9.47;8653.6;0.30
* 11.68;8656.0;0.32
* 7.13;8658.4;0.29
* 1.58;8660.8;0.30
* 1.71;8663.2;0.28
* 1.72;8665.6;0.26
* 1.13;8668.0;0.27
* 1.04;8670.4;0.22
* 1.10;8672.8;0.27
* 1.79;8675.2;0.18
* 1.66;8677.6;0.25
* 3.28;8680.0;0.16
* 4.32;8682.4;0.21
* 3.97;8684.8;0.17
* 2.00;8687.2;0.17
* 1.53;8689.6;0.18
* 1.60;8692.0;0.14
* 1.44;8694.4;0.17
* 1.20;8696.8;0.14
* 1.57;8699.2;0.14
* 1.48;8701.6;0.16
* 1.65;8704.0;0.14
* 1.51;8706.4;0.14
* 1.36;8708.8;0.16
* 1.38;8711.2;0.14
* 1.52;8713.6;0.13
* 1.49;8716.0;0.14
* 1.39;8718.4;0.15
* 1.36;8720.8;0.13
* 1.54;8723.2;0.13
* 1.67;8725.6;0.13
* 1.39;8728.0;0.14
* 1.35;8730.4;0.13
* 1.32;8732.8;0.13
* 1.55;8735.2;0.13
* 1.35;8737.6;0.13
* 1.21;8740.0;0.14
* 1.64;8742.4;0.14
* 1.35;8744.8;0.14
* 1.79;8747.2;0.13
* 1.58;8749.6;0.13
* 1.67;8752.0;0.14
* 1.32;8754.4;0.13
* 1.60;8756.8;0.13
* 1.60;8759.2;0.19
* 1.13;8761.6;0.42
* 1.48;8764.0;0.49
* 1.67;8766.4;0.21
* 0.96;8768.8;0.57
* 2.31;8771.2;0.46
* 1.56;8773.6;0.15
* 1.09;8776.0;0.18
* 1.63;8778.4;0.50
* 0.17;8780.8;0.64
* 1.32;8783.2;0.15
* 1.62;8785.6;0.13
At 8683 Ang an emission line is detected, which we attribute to [N II]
